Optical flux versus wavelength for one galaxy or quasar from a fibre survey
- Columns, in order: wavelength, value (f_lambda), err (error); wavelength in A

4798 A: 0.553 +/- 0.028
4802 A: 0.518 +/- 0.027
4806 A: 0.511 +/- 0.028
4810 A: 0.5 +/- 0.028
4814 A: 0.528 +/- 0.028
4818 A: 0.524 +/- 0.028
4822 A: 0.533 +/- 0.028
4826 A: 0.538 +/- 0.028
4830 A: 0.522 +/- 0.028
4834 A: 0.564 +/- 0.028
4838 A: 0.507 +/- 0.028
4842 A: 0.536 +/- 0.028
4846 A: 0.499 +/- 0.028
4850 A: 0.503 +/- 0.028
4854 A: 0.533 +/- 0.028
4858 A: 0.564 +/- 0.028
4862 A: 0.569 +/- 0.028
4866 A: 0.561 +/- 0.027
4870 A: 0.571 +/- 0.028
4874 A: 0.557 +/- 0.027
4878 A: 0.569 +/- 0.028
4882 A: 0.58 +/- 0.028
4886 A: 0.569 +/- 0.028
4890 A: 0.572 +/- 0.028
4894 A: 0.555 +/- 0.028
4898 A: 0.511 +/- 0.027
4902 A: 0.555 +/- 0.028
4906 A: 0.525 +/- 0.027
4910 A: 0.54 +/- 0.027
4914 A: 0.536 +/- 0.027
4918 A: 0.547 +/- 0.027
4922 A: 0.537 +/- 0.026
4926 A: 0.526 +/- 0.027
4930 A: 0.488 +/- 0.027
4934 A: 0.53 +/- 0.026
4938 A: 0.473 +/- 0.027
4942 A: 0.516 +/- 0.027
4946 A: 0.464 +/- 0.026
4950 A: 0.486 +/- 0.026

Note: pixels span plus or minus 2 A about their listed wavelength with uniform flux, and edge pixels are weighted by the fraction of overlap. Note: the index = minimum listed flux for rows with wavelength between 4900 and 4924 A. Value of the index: 0.525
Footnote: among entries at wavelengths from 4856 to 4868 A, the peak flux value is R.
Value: 0.569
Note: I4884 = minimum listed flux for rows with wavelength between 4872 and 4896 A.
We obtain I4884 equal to 0.555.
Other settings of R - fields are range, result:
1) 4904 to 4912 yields 0.54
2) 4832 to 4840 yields 0.564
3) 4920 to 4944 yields 0.537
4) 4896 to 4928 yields 0.555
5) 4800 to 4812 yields 0.518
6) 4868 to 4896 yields 0.58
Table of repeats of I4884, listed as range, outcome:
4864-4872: 0.561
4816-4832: 0.522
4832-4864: 0.499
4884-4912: 0.511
